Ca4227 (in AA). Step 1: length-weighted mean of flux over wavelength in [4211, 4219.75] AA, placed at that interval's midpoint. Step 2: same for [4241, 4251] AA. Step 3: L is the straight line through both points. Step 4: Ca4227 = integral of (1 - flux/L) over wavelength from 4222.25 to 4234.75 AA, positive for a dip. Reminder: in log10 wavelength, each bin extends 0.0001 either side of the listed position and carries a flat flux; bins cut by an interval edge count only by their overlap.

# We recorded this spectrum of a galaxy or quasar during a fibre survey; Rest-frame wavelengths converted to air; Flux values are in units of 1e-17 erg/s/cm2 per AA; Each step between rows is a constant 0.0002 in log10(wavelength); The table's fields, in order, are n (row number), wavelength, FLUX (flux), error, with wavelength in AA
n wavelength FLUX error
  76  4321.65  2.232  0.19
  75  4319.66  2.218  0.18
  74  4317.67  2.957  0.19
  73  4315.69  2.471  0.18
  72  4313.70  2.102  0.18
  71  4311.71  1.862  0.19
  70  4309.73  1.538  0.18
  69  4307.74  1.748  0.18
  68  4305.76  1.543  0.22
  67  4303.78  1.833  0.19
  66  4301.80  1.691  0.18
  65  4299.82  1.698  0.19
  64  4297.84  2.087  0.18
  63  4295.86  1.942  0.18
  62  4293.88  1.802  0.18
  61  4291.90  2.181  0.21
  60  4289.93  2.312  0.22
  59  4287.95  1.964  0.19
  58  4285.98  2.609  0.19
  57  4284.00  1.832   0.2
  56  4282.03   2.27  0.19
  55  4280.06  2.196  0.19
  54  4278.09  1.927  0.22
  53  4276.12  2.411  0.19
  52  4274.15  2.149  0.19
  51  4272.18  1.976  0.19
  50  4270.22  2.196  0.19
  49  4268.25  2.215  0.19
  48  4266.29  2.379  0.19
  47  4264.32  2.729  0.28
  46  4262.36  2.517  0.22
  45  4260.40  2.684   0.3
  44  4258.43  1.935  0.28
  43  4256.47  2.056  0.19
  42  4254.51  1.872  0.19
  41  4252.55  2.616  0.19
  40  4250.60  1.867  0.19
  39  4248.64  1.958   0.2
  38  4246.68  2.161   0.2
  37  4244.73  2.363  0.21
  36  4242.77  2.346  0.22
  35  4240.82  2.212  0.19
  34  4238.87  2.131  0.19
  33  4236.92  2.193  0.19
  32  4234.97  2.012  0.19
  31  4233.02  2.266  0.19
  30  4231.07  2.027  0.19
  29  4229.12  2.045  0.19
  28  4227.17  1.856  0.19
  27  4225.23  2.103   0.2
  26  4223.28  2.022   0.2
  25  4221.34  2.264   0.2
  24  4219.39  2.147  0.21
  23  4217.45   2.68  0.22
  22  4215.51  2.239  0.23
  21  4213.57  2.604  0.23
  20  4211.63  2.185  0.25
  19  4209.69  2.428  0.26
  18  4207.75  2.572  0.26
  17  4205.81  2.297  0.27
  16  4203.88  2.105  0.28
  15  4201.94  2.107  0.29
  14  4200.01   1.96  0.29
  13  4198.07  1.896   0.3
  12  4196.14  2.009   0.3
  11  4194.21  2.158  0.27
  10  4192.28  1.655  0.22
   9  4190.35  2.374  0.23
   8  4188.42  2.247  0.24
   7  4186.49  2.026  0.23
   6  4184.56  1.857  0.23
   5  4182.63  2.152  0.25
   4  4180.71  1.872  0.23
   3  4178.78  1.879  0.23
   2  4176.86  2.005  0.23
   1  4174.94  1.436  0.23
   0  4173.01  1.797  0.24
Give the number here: 1.3 AA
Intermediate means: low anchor 2.4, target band 2.05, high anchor 2.16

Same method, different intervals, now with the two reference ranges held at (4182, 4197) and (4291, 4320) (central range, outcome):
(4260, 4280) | -3.03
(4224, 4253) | -1.62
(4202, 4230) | -2.90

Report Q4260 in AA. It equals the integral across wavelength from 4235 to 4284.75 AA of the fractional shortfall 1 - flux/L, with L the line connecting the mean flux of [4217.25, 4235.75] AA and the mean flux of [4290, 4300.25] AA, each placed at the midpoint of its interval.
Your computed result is -3.6 AA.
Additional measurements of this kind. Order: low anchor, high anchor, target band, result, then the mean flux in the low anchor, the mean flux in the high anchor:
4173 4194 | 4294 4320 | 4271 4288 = -1.71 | 1.95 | 1.96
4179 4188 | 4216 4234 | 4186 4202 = -0.14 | 1.98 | 2.16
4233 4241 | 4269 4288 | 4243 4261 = -0.10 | 2.15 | 2.16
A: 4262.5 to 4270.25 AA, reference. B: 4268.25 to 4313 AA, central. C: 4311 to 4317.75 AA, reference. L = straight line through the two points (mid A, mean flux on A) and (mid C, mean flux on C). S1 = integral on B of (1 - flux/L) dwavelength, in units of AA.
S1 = 6.82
